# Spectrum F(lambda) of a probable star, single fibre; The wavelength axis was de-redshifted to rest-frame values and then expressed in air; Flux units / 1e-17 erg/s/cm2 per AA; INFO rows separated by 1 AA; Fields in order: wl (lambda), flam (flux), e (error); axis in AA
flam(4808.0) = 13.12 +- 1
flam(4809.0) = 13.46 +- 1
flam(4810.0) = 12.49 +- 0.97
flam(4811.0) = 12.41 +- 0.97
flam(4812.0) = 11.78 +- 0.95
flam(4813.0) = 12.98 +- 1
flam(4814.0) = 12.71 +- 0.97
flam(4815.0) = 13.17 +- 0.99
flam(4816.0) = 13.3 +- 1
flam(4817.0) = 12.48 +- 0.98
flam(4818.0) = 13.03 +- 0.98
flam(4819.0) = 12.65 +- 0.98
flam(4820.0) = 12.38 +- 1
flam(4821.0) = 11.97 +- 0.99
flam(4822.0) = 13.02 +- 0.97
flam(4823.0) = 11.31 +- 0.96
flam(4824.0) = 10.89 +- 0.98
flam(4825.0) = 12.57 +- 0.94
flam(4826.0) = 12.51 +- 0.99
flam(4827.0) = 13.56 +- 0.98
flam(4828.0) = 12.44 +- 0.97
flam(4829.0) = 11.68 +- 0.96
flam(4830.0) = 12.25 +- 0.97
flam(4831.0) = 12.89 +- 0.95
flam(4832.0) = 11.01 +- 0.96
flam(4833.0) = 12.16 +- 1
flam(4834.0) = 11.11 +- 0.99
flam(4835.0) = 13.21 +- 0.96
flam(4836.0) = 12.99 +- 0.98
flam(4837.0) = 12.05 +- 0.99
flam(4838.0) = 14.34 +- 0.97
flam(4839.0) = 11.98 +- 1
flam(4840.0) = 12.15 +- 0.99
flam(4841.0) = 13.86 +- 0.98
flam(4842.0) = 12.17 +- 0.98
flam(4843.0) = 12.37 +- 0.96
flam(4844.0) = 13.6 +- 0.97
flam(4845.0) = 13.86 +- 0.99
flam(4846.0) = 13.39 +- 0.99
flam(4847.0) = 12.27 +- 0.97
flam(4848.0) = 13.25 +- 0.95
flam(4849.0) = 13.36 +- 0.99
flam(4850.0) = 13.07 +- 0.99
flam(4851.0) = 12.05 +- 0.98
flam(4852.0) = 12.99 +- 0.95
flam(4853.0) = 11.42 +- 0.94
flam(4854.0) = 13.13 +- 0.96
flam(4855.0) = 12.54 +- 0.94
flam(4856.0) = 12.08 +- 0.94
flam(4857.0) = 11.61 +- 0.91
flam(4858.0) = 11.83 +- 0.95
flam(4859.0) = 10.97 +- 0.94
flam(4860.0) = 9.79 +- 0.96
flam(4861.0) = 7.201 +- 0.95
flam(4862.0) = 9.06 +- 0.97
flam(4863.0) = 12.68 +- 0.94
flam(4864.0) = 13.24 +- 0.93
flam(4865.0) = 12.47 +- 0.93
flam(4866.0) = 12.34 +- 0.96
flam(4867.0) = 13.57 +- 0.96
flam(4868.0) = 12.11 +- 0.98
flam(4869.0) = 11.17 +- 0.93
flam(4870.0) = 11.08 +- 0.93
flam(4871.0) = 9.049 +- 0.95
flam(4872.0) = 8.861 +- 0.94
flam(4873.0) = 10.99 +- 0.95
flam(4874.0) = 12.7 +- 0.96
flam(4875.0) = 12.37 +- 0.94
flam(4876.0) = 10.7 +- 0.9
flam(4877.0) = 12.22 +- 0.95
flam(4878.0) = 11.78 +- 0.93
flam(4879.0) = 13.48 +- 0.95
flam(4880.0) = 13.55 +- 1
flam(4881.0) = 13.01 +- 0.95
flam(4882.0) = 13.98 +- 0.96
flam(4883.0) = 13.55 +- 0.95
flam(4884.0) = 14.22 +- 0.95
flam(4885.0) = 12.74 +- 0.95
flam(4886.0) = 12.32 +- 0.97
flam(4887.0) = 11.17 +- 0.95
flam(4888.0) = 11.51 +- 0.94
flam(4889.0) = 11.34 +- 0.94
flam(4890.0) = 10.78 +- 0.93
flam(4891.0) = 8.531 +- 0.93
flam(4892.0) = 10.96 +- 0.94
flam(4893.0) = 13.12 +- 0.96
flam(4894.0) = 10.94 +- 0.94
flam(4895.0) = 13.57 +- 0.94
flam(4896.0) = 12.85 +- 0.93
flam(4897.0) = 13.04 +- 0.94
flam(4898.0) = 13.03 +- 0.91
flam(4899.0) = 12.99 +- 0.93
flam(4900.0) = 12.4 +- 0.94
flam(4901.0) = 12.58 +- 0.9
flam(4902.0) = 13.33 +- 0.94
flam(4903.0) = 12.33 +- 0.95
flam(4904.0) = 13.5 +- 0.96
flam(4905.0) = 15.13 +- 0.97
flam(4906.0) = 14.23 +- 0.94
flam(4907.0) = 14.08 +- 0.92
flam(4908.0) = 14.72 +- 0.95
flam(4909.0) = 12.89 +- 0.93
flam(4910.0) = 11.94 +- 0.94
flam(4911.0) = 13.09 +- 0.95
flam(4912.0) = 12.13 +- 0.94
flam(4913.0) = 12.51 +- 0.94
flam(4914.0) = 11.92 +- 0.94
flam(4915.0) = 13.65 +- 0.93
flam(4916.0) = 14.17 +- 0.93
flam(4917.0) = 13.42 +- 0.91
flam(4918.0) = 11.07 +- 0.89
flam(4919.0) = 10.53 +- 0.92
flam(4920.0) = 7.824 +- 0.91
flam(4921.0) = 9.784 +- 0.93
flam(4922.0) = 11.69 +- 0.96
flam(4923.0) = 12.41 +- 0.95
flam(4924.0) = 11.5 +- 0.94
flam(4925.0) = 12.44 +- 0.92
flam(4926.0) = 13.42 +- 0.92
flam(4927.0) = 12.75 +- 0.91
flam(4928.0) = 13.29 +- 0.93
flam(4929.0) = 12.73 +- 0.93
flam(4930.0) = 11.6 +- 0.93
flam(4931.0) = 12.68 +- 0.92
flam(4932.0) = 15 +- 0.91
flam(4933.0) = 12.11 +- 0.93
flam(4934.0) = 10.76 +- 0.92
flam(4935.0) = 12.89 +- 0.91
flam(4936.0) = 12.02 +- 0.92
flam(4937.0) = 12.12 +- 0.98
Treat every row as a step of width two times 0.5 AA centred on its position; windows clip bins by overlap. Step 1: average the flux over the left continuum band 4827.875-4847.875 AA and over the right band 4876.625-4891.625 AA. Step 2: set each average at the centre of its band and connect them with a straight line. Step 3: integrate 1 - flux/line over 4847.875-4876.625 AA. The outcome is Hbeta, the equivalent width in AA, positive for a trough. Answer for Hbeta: 1.9 AA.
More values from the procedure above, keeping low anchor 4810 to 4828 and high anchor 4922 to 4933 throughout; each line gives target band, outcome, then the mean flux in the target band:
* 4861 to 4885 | 1.1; 12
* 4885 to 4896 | 0.9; 11.5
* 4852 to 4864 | 1.2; 11.3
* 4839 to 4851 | -0.4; 12.9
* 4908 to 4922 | 0.7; 12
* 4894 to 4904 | -0.1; 12.8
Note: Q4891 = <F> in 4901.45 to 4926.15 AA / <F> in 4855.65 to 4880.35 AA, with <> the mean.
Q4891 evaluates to 1.1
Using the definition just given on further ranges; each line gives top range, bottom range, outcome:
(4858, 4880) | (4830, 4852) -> 0.90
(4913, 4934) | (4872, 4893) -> 1.01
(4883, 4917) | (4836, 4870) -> 1.04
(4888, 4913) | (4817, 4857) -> 1.01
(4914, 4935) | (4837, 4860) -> 0.97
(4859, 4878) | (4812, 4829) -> 0.90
